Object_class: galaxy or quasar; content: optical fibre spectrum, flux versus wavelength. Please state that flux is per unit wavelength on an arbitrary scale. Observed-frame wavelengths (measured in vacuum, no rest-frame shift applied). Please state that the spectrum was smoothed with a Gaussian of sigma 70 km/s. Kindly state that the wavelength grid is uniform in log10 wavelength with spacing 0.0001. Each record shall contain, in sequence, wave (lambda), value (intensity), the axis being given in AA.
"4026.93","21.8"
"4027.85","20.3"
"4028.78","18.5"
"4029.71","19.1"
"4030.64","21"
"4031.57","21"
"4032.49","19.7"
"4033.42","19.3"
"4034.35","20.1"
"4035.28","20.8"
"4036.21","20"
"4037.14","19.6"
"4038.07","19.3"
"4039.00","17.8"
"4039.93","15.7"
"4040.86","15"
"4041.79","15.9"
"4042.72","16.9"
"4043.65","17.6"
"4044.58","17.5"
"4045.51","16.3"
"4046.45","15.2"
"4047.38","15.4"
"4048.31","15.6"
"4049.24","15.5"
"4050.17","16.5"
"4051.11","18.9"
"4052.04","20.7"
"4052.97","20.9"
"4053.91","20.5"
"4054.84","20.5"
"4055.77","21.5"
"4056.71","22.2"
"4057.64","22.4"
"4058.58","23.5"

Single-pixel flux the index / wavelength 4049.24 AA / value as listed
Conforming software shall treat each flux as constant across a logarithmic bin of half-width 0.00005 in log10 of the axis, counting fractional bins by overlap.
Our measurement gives 15.5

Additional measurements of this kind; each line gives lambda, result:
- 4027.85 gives 20.3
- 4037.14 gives 19.6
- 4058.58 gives 23.5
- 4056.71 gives 22.2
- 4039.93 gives 15.7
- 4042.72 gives 16.9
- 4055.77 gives 21.5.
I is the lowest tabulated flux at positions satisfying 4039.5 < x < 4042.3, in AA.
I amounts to 15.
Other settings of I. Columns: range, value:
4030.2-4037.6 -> 19.3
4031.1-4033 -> 19.7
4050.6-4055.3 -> 18.9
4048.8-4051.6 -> 15.5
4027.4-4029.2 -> 18.5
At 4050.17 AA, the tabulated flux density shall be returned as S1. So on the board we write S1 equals 16.5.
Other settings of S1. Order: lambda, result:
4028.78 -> 18.5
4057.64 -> 22.4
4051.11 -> 18.9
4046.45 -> 15.2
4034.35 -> 20.1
